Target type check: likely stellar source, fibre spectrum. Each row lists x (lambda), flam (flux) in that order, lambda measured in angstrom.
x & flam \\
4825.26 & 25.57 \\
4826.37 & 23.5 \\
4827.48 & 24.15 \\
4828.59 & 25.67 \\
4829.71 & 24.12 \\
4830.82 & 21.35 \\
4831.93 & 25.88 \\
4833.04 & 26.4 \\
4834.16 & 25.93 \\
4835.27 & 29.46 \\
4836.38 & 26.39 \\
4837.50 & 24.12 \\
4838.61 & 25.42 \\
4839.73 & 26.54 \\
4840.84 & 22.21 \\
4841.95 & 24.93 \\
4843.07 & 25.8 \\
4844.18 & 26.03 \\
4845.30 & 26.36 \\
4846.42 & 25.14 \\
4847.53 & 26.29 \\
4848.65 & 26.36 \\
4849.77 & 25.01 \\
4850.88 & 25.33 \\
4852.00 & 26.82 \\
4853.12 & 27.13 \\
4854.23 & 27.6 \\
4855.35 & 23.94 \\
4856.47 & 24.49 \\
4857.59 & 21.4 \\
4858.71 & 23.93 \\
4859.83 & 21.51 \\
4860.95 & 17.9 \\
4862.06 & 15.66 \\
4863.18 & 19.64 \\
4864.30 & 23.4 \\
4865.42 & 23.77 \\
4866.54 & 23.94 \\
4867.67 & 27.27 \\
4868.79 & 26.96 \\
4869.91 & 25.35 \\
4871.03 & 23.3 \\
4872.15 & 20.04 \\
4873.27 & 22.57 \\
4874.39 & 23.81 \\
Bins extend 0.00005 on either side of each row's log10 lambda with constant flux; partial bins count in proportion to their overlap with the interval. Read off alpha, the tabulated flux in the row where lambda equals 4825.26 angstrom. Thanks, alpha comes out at 25.57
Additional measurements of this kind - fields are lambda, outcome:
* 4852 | 26.82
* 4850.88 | 25.33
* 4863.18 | 19.64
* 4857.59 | 21.4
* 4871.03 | 23.3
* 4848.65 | 26.36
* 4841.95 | 24.93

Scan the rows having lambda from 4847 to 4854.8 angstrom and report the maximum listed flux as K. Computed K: 27.6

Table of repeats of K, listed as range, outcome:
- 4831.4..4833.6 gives 26.4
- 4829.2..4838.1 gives 29.46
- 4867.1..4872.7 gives 27.27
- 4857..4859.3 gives 23.93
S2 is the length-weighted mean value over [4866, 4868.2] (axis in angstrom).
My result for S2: 25.5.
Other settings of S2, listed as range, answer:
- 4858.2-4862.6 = 19.8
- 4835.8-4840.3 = 25.6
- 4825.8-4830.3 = 24.3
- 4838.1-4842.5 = 24.8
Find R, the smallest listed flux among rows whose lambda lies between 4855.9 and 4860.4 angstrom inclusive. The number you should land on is 21.4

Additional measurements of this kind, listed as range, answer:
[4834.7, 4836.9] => 26.39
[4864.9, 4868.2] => 23.77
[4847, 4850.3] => 25.01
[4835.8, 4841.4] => 22.21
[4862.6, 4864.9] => 19.64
